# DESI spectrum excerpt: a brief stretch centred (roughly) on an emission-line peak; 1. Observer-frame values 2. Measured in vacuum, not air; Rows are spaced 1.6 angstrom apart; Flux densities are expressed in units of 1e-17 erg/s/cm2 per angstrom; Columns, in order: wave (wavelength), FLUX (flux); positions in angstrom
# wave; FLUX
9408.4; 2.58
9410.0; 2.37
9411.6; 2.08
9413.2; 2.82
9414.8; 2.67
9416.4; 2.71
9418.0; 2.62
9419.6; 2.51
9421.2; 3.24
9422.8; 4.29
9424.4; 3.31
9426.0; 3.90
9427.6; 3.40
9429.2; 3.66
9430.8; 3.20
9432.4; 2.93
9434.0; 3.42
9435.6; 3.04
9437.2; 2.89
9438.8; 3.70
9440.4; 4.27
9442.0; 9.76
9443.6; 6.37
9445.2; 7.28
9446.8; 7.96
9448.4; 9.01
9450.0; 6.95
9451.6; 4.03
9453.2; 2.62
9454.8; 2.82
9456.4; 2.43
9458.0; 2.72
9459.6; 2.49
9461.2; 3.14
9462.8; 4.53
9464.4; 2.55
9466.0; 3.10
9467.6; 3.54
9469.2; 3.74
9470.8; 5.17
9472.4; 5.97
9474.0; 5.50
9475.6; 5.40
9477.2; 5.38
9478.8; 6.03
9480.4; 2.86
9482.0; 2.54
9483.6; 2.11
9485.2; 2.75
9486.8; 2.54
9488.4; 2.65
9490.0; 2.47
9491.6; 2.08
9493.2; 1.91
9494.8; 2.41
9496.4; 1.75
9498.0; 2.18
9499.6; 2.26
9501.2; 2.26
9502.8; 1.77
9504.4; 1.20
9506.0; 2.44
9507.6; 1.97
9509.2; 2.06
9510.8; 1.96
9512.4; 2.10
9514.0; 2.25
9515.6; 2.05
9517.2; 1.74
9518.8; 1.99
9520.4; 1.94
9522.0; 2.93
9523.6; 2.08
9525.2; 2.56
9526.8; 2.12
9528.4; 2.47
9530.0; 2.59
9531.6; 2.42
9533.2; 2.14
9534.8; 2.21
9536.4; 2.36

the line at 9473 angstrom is [N II]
